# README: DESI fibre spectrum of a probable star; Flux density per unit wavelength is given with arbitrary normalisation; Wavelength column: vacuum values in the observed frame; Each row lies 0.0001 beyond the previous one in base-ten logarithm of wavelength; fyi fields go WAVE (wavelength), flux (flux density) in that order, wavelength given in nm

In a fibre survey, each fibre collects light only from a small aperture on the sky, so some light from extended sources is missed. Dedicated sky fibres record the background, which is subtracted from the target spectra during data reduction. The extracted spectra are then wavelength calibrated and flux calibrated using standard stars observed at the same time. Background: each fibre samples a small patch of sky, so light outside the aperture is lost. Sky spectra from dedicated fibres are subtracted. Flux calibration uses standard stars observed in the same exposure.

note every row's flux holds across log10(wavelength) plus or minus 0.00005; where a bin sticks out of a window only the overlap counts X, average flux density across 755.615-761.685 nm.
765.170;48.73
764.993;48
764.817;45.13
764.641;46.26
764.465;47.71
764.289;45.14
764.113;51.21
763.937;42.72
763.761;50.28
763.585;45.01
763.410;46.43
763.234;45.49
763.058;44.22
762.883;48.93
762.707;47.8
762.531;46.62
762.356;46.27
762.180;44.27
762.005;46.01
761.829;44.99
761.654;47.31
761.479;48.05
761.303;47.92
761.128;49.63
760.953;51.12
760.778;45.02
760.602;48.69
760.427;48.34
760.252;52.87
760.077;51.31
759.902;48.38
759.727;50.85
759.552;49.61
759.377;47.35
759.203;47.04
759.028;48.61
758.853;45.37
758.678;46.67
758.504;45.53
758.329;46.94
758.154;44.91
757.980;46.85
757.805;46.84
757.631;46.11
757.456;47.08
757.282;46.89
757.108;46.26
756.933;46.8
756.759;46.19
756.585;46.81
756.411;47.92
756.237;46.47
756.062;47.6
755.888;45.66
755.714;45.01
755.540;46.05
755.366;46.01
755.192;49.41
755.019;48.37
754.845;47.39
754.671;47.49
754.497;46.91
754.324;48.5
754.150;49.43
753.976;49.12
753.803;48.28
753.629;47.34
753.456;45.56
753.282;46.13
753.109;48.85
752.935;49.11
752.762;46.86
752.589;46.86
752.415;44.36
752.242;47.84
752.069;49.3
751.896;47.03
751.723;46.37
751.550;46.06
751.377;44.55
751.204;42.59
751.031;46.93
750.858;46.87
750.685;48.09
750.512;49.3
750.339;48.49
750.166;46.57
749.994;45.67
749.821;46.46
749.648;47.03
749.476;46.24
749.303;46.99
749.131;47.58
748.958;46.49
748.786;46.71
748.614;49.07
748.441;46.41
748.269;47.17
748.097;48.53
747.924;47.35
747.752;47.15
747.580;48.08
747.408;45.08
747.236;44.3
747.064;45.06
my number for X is 47.5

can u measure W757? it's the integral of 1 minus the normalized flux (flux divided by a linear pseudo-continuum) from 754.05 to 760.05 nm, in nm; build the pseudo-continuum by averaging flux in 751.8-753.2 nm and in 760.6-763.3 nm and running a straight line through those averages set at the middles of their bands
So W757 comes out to 0.01 nm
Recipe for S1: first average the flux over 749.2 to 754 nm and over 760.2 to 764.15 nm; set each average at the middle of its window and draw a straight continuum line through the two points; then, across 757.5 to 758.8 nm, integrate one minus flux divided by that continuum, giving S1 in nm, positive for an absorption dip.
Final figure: 0.02 nm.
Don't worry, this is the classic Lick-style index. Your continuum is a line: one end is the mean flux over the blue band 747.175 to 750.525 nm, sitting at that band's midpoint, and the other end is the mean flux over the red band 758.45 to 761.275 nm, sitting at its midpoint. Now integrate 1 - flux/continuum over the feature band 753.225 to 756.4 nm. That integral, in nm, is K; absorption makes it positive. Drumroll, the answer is 0.04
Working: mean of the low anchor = 47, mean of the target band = 47.3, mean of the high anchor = 48.6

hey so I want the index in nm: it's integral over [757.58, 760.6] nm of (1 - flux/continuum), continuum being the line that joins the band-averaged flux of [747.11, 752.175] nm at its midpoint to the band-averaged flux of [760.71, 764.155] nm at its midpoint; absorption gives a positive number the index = -0.06 nm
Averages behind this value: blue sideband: 46.8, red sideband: 46.9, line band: 47.9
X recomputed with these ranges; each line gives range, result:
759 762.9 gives 48.1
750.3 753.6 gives 46.9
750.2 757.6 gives 47.1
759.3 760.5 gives 49.8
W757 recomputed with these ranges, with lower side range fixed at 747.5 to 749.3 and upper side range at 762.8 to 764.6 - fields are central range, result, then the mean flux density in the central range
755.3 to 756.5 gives 0.017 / 46.4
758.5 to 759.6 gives -0.006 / 47.2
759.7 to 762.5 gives -0.075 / 48.1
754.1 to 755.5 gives -0.021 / 47.9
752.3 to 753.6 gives 0.010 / 46.9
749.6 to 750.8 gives 0.000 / 47.3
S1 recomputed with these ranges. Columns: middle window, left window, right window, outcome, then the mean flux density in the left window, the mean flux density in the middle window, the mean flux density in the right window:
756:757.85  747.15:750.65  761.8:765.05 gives 0.00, 47.1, 46.8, 46.5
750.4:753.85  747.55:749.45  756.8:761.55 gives 0.04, 47.4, 46.9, 47.8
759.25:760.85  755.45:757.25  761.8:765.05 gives -0.09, 46.5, 49.1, 46.5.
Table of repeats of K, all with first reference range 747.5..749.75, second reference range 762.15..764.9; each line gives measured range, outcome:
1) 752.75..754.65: -0.03 nm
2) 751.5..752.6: 0.01 nm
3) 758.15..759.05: 0.01 nm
